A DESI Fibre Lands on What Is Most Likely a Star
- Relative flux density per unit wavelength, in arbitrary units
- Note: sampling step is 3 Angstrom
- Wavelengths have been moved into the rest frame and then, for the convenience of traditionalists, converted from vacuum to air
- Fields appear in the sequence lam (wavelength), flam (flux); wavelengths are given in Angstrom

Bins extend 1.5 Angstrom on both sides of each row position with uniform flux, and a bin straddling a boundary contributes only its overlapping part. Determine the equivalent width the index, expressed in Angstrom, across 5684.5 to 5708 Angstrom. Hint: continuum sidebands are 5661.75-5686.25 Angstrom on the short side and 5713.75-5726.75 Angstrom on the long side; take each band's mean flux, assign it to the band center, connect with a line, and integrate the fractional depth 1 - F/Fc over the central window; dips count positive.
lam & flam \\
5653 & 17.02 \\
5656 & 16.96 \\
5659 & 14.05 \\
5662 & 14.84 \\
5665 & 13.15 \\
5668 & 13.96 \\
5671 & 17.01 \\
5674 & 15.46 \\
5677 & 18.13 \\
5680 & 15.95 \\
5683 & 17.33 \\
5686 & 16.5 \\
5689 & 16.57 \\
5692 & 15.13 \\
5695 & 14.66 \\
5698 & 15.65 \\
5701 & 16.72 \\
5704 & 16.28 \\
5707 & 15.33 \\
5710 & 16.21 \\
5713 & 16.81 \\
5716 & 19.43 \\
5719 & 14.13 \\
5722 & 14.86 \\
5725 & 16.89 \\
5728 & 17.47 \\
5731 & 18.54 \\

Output 0.3 Angstrom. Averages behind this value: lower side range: 15.8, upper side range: 16.4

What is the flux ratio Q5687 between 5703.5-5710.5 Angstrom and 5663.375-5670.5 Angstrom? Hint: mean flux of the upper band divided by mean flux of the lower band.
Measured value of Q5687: 1.13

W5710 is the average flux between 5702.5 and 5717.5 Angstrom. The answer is 16.8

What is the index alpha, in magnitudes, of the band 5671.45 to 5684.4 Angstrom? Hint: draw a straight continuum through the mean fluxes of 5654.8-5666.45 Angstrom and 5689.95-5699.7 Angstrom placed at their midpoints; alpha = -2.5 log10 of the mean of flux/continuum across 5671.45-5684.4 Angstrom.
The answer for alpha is -0.12 mag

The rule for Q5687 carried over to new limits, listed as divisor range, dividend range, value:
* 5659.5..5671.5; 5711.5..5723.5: 1.13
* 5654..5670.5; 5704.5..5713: 1.08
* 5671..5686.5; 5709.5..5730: 0.99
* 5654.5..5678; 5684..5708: 1.03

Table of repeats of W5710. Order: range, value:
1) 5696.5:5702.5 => 16.2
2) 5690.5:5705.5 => 15.7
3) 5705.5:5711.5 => 15.8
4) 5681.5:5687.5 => 16.9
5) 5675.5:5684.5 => 17.1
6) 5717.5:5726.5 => 15.3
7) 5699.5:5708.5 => 16.1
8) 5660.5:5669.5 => 14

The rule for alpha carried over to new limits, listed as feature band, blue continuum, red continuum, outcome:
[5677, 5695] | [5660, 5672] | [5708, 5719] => -0.05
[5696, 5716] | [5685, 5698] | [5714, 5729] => -0.02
